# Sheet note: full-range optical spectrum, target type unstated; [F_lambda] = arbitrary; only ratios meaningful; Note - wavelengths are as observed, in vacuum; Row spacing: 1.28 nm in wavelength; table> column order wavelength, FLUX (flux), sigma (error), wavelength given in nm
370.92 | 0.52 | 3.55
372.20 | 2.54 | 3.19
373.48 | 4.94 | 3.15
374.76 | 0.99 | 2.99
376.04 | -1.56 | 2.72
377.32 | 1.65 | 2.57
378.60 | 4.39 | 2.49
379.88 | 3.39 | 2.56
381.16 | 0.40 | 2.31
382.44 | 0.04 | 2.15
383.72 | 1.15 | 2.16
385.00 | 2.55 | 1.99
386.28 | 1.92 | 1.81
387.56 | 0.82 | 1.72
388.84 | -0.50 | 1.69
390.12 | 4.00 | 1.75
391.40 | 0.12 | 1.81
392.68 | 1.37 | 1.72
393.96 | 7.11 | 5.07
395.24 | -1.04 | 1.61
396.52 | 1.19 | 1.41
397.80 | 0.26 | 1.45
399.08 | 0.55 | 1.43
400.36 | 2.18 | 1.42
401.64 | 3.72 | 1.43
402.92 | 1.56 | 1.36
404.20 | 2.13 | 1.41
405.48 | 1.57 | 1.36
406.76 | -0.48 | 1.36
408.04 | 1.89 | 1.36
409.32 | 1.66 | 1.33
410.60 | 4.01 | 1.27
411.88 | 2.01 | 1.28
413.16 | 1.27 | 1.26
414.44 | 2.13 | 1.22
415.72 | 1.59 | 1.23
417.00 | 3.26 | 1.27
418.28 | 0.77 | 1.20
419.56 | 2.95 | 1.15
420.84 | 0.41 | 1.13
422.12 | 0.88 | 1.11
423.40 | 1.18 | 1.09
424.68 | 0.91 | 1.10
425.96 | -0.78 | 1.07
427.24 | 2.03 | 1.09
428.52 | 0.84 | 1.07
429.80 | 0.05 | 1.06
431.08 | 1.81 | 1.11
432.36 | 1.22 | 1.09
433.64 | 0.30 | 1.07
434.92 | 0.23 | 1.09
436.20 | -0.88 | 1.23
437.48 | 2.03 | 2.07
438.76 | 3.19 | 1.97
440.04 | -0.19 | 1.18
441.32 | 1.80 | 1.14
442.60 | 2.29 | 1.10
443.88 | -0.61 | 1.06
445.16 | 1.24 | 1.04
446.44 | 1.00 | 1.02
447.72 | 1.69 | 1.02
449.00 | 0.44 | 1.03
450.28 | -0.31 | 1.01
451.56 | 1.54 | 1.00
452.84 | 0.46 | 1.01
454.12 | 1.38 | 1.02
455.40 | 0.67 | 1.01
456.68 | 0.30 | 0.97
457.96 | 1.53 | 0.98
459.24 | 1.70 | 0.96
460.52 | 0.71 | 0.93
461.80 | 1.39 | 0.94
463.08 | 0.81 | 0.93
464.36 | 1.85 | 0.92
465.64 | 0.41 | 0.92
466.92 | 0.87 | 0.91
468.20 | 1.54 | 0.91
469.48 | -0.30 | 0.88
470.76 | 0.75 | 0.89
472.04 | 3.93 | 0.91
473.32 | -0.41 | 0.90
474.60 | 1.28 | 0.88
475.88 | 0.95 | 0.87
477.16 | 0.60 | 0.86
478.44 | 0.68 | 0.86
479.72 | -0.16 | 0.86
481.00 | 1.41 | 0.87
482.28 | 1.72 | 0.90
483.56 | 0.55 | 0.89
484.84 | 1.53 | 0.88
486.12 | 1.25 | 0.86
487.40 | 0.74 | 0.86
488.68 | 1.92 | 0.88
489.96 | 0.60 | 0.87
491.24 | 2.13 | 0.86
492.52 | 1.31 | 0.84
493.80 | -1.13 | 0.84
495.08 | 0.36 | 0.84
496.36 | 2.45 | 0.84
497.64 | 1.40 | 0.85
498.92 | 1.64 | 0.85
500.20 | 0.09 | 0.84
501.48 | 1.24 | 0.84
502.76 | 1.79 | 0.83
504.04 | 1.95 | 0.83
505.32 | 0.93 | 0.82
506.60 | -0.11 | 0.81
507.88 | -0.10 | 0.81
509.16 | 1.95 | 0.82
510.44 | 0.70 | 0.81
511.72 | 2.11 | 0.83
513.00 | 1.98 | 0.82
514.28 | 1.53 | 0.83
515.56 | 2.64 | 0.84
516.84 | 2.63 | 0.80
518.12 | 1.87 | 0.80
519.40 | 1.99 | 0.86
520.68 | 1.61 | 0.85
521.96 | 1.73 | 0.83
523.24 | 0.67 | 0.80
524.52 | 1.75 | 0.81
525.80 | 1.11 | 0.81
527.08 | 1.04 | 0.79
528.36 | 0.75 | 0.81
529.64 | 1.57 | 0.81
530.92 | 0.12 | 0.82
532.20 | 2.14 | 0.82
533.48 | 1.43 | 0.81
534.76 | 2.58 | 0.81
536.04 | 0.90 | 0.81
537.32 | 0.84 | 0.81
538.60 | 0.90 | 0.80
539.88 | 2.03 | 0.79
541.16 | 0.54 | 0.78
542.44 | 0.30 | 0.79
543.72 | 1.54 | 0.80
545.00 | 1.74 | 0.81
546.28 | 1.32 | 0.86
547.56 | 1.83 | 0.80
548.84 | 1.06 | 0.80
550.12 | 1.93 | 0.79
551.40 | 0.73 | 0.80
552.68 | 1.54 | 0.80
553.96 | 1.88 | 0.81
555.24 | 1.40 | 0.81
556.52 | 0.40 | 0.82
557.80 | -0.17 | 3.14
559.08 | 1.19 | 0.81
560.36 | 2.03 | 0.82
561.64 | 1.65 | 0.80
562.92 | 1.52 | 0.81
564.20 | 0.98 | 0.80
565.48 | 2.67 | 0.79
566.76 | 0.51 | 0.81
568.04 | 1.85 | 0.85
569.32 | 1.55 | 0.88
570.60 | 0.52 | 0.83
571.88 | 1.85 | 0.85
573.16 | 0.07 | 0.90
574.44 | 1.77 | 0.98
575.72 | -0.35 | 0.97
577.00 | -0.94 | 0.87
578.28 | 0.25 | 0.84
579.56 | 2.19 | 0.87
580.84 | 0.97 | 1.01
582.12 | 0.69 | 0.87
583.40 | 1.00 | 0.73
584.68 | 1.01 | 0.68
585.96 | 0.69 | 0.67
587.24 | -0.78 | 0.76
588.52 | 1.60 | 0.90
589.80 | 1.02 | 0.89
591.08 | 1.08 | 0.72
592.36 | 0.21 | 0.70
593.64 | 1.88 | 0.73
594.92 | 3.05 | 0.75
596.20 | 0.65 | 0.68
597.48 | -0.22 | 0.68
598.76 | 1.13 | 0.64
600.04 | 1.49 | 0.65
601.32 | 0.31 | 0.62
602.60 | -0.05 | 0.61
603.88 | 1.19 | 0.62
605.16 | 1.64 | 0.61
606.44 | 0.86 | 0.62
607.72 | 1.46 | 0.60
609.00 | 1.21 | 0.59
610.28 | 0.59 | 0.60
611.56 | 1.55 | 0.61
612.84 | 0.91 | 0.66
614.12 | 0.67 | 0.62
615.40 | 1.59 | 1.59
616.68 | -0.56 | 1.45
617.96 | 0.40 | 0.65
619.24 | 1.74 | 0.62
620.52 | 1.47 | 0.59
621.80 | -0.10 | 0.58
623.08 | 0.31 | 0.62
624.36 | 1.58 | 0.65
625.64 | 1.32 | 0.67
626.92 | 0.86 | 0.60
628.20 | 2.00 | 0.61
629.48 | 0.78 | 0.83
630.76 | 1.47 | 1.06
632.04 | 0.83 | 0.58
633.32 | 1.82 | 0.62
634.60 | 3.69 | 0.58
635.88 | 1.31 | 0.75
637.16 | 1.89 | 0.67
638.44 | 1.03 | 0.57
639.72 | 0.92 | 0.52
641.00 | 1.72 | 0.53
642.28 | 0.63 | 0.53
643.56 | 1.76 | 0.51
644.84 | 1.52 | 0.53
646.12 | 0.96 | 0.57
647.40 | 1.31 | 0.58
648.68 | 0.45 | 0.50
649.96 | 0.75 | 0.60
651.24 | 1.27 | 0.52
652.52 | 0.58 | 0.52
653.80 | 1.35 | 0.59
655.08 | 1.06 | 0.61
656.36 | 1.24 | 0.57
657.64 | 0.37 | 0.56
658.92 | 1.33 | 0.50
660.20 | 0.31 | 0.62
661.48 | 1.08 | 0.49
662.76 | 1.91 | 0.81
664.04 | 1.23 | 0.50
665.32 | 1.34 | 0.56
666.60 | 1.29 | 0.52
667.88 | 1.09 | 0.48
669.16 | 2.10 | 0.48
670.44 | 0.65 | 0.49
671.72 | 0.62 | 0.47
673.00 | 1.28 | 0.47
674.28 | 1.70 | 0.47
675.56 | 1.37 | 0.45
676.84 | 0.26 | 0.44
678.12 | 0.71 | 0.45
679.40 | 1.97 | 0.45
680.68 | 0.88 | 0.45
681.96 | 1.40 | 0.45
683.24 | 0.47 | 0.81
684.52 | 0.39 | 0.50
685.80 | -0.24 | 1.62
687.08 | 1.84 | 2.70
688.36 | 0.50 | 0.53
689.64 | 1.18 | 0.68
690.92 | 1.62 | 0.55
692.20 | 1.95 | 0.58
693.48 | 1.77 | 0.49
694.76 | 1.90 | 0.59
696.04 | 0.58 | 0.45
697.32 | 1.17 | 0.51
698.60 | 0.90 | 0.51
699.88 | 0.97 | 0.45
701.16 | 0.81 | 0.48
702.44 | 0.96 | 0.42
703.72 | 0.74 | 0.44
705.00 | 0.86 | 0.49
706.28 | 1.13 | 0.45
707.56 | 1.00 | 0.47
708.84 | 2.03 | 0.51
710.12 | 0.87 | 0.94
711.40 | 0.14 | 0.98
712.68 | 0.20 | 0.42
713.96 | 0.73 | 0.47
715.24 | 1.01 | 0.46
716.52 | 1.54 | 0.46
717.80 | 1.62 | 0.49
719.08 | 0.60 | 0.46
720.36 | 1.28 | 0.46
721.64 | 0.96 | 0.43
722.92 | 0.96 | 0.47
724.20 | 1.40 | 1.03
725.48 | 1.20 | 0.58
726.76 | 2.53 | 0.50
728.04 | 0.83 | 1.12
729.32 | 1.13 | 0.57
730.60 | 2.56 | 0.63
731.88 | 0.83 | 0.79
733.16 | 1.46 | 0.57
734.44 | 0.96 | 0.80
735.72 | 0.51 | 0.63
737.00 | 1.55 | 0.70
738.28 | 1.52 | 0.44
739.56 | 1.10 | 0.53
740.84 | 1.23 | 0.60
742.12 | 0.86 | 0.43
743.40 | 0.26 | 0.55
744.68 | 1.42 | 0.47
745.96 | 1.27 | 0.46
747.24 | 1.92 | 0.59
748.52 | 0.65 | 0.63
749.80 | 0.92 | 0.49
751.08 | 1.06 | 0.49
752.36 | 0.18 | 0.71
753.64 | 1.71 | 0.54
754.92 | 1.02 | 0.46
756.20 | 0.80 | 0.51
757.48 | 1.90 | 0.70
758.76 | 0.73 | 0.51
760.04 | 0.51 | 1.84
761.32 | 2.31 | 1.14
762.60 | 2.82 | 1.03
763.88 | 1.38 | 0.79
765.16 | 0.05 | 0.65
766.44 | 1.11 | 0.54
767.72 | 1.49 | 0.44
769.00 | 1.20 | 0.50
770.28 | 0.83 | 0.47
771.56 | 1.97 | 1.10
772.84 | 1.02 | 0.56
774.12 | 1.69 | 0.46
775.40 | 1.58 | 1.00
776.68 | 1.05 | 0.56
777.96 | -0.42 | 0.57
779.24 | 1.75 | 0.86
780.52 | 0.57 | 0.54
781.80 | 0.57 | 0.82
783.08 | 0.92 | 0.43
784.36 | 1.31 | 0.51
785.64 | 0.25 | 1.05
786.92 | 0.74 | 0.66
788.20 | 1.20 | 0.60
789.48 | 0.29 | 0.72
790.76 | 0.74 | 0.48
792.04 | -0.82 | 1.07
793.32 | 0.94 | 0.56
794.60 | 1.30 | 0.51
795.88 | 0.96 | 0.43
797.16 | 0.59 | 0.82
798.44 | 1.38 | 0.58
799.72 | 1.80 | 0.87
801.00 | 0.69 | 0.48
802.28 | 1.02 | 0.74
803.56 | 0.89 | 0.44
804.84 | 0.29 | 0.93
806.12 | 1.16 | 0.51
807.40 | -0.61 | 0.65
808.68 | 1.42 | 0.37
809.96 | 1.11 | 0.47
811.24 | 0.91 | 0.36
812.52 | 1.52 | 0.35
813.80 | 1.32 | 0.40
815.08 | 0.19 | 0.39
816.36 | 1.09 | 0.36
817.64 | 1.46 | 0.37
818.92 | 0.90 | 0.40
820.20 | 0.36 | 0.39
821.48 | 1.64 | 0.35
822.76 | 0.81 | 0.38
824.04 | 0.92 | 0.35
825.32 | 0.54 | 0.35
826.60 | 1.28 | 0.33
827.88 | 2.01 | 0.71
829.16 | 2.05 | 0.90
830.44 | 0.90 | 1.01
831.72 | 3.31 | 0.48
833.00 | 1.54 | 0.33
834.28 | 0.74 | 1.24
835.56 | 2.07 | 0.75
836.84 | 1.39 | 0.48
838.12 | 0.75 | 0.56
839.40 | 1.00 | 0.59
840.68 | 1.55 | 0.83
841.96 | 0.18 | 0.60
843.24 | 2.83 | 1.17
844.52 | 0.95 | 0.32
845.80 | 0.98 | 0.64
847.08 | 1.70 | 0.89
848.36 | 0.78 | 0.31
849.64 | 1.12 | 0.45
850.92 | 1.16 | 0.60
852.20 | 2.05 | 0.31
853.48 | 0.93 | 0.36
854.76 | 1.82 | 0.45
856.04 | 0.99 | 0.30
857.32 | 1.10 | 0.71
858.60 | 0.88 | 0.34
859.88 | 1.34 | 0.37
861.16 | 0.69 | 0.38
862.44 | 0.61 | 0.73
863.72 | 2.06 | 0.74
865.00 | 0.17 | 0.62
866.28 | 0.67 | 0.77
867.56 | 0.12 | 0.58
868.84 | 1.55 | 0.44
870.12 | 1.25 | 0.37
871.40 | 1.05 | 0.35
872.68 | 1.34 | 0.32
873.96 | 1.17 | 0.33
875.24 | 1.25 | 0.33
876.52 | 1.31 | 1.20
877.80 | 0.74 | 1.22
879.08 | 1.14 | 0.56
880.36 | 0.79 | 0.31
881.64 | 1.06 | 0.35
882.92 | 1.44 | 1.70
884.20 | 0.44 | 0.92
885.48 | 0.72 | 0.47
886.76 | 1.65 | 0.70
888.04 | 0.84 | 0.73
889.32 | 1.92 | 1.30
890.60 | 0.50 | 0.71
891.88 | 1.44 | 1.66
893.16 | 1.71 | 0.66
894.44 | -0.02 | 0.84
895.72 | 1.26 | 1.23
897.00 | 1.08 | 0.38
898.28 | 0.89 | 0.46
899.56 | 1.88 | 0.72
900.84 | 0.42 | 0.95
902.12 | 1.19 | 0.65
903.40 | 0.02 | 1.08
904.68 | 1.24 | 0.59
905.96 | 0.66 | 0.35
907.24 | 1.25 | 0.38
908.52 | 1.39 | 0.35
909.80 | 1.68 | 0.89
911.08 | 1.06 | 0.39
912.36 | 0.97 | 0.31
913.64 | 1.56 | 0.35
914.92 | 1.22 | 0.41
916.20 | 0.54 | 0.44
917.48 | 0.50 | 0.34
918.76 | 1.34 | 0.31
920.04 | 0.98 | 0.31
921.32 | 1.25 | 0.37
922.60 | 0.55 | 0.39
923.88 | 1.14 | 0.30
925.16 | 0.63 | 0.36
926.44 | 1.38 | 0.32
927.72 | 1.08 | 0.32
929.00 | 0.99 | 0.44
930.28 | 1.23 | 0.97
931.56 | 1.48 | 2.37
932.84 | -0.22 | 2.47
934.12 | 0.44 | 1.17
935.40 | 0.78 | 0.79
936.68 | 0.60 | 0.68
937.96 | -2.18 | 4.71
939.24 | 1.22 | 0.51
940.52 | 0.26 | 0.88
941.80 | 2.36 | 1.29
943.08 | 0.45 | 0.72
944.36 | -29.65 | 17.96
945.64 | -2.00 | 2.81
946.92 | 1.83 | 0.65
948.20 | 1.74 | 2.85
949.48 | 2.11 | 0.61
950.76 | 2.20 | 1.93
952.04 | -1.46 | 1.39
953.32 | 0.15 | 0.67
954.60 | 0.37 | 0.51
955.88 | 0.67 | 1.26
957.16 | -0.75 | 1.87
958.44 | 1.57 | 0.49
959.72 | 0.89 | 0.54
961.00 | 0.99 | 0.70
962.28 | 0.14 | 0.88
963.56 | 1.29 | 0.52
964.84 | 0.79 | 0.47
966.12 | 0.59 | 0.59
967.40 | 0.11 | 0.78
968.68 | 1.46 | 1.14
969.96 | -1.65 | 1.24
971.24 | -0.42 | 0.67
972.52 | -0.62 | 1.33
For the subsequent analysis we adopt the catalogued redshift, 0.266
